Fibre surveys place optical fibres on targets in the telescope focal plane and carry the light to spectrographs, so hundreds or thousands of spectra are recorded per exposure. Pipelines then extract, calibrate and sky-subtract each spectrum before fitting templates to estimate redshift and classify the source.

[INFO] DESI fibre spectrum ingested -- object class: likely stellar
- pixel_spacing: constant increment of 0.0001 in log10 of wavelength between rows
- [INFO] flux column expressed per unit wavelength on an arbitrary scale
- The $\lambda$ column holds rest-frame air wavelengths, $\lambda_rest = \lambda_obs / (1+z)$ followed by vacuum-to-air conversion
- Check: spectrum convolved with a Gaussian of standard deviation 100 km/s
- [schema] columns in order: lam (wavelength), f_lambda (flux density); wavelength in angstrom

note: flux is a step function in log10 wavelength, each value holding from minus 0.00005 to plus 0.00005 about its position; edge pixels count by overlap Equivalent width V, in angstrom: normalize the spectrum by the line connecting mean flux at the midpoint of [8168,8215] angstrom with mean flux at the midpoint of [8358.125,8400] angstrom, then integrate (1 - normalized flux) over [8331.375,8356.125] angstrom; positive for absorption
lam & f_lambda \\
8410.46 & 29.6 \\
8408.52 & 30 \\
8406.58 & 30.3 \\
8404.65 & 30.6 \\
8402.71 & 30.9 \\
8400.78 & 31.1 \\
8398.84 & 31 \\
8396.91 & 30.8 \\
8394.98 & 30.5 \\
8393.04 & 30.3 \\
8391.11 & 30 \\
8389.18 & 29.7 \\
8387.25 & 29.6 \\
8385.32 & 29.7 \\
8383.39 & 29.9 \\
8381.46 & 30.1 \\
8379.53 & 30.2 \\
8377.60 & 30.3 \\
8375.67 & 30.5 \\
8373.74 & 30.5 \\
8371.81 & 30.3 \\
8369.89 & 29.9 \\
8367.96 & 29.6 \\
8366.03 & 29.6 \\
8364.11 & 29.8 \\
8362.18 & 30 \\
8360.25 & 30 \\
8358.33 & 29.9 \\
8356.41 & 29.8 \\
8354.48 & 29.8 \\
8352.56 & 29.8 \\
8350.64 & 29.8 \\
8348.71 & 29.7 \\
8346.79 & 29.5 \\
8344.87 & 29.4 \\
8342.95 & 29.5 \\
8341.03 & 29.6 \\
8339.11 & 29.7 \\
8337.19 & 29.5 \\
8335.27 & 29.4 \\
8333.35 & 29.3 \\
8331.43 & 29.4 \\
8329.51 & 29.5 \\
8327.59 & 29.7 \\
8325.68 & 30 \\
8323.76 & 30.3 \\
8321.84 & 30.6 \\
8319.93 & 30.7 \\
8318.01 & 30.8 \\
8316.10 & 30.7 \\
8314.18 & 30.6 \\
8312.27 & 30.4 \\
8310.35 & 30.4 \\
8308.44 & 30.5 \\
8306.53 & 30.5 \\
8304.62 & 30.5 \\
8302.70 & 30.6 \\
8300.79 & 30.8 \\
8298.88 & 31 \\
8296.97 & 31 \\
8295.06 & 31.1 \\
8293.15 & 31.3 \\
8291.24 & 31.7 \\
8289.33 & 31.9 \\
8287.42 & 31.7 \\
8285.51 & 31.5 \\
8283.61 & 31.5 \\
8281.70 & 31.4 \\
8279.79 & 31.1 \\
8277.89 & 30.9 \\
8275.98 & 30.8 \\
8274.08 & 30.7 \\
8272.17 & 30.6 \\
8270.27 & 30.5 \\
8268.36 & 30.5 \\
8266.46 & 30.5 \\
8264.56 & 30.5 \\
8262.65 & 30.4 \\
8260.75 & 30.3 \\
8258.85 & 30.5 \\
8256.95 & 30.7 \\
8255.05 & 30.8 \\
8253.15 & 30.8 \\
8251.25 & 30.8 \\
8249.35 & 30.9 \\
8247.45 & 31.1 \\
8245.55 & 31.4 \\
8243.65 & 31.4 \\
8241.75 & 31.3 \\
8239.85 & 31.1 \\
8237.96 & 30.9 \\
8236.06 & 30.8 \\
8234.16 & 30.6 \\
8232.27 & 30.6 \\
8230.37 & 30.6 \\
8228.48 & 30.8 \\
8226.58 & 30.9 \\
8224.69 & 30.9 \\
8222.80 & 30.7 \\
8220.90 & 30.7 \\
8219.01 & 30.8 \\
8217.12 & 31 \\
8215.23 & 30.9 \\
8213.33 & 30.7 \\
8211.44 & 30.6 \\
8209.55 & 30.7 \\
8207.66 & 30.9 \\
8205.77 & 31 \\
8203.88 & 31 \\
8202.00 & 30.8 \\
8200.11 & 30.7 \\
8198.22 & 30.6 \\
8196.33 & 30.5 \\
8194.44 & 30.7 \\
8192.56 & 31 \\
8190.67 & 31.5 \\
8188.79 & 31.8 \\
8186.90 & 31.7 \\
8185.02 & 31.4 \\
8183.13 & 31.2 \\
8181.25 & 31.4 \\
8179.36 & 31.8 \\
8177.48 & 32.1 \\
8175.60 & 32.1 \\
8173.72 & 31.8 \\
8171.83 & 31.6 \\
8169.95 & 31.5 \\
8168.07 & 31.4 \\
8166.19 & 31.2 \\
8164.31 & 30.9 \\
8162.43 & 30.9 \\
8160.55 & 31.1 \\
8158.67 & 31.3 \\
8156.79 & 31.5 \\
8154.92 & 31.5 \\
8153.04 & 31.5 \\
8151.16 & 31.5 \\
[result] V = 0.6 angstrom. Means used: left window 31.2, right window 30.1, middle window 29.6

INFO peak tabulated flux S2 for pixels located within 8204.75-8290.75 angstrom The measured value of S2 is 31.9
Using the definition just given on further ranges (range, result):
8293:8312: 31.3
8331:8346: 29.7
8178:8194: 31.8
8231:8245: 31.4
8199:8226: 31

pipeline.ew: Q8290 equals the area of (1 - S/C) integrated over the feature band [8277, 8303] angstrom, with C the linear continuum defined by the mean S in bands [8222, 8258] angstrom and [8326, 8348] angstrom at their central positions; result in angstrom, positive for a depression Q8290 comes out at -0.9 angstrom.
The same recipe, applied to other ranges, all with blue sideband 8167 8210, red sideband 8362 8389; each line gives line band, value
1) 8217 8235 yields 0.2 angstrom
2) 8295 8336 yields 0.1 angstrom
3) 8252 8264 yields 0.1 angstrom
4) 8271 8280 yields 0.0 angstrom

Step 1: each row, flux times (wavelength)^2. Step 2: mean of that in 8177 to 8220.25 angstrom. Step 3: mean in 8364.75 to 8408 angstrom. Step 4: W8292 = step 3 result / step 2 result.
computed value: 1.02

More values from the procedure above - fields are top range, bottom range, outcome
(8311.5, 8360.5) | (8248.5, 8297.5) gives 0.98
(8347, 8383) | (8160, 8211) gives 1.00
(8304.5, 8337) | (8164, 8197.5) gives 0.99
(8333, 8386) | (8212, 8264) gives 1.00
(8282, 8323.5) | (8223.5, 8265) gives 1.02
